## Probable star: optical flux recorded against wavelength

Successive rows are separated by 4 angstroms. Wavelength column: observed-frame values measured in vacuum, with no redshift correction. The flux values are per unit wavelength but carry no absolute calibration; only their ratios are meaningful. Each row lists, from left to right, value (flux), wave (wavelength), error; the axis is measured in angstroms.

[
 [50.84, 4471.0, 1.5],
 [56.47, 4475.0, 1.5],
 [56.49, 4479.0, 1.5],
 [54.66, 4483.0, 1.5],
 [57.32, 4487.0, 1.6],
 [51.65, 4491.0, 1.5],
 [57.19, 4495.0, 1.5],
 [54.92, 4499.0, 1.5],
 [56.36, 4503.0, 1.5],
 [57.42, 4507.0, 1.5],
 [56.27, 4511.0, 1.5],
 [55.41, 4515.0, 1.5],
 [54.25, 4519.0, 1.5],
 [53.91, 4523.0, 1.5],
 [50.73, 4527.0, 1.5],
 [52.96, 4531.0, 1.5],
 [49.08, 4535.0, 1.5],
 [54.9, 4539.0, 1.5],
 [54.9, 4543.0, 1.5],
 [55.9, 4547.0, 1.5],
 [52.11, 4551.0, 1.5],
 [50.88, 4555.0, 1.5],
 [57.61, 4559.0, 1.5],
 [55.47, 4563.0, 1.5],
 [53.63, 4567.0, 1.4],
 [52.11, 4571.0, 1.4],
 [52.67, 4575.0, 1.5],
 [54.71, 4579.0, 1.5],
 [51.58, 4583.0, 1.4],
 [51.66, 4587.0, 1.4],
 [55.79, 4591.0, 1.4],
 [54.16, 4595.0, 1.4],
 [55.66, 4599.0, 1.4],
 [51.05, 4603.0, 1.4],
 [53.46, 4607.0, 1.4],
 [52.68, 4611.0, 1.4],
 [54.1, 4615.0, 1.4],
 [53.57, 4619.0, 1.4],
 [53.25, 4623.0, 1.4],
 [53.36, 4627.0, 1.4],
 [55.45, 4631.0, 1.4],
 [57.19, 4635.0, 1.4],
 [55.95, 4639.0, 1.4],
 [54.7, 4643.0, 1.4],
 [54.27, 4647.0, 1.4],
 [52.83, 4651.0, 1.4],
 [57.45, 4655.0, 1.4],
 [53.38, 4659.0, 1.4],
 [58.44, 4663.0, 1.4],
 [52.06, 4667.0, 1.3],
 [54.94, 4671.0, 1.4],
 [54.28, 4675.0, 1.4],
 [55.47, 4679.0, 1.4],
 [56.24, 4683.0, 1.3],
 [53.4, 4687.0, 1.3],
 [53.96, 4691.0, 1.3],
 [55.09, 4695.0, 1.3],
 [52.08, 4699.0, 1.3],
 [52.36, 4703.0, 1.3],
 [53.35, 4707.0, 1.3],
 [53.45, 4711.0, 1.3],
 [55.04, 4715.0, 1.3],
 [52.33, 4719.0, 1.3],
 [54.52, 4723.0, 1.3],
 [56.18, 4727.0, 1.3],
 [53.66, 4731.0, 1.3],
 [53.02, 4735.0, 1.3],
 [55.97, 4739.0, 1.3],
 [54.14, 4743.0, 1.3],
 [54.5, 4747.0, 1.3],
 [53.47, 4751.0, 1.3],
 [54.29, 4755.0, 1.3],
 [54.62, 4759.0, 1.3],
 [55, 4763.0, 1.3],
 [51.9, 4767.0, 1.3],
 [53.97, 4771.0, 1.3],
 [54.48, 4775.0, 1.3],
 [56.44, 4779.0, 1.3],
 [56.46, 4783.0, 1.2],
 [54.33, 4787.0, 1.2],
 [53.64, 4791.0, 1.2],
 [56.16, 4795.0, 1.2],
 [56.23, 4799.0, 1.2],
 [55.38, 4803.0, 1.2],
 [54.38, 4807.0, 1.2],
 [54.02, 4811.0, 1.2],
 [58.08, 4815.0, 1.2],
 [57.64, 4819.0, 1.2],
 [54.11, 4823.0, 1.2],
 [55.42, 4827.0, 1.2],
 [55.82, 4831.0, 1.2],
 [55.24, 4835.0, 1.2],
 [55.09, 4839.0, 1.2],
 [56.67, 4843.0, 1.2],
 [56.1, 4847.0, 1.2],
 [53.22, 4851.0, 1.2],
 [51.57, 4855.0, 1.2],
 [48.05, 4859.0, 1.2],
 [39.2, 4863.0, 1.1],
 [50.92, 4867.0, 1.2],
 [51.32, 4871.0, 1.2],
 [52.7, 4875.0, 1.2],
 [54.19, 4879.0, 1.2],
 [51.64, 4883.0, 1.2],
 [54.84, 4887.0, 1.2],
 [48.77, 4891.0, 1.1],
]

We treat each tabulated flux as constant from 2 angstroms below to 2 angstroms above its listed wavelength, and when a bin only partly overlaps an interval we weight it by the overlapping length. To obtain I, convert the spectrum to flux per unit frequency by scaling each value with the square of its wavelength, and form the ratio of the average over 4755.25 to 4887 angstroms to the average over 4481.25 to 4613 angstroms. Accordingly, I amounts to 1.12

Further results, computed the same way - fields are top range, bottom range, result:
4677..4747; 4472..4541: 1.08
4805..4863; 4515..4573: 1.14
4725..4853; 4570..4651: 1.10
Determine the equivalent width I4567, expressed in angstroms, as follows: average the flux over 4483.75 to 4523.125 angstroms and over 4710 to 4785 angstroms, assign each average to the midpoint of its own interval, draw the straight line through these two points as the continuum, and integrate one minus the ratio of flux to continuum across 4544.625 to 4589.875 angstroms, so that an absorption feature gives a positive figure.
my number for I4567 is 1.4 angstroms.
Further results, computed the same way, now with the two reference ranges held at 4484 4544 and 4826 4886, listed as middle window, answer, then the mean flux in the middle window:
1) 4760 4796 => -1.18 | 54.7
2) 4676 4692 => -0.39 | 54.8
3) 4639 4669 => -0.65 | 54.8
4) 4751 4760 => -0.20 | 54.2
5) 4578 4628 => 0.48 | 53.4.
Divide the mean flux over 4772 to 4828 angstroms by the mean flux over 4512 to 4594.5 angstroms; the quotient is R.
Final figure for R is 1.0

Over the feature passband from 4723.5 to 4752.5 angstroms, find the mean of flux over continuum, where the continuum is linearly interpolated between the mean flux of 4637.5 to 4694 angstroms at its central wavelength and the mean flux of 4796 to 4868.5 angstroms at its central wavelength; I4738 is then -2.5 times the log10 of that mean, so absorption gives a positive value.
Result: 0.00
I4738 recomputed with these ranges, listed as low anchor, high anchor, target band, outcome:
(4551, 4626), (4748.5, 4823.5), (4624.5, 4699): -0.02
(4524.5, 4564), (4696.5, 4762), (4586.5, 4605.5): -0.01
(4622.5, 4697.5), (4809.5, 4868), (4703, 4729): 0.01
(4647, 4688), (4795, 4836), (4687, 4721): 0.03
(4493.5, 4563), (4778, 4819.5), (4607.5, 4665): 0.00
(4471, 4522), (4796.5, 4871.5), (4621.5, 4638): 0.00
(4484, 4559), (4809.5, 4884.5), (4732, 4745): -0.01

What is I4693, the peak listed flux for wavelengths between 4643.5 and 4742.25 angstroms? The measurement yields 58.44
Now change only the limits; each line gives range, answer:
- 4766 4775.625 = 54.48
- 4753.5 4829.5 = 58.08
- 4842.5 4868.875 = 56.67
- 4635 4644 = 57.19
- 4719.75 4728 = 56.18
